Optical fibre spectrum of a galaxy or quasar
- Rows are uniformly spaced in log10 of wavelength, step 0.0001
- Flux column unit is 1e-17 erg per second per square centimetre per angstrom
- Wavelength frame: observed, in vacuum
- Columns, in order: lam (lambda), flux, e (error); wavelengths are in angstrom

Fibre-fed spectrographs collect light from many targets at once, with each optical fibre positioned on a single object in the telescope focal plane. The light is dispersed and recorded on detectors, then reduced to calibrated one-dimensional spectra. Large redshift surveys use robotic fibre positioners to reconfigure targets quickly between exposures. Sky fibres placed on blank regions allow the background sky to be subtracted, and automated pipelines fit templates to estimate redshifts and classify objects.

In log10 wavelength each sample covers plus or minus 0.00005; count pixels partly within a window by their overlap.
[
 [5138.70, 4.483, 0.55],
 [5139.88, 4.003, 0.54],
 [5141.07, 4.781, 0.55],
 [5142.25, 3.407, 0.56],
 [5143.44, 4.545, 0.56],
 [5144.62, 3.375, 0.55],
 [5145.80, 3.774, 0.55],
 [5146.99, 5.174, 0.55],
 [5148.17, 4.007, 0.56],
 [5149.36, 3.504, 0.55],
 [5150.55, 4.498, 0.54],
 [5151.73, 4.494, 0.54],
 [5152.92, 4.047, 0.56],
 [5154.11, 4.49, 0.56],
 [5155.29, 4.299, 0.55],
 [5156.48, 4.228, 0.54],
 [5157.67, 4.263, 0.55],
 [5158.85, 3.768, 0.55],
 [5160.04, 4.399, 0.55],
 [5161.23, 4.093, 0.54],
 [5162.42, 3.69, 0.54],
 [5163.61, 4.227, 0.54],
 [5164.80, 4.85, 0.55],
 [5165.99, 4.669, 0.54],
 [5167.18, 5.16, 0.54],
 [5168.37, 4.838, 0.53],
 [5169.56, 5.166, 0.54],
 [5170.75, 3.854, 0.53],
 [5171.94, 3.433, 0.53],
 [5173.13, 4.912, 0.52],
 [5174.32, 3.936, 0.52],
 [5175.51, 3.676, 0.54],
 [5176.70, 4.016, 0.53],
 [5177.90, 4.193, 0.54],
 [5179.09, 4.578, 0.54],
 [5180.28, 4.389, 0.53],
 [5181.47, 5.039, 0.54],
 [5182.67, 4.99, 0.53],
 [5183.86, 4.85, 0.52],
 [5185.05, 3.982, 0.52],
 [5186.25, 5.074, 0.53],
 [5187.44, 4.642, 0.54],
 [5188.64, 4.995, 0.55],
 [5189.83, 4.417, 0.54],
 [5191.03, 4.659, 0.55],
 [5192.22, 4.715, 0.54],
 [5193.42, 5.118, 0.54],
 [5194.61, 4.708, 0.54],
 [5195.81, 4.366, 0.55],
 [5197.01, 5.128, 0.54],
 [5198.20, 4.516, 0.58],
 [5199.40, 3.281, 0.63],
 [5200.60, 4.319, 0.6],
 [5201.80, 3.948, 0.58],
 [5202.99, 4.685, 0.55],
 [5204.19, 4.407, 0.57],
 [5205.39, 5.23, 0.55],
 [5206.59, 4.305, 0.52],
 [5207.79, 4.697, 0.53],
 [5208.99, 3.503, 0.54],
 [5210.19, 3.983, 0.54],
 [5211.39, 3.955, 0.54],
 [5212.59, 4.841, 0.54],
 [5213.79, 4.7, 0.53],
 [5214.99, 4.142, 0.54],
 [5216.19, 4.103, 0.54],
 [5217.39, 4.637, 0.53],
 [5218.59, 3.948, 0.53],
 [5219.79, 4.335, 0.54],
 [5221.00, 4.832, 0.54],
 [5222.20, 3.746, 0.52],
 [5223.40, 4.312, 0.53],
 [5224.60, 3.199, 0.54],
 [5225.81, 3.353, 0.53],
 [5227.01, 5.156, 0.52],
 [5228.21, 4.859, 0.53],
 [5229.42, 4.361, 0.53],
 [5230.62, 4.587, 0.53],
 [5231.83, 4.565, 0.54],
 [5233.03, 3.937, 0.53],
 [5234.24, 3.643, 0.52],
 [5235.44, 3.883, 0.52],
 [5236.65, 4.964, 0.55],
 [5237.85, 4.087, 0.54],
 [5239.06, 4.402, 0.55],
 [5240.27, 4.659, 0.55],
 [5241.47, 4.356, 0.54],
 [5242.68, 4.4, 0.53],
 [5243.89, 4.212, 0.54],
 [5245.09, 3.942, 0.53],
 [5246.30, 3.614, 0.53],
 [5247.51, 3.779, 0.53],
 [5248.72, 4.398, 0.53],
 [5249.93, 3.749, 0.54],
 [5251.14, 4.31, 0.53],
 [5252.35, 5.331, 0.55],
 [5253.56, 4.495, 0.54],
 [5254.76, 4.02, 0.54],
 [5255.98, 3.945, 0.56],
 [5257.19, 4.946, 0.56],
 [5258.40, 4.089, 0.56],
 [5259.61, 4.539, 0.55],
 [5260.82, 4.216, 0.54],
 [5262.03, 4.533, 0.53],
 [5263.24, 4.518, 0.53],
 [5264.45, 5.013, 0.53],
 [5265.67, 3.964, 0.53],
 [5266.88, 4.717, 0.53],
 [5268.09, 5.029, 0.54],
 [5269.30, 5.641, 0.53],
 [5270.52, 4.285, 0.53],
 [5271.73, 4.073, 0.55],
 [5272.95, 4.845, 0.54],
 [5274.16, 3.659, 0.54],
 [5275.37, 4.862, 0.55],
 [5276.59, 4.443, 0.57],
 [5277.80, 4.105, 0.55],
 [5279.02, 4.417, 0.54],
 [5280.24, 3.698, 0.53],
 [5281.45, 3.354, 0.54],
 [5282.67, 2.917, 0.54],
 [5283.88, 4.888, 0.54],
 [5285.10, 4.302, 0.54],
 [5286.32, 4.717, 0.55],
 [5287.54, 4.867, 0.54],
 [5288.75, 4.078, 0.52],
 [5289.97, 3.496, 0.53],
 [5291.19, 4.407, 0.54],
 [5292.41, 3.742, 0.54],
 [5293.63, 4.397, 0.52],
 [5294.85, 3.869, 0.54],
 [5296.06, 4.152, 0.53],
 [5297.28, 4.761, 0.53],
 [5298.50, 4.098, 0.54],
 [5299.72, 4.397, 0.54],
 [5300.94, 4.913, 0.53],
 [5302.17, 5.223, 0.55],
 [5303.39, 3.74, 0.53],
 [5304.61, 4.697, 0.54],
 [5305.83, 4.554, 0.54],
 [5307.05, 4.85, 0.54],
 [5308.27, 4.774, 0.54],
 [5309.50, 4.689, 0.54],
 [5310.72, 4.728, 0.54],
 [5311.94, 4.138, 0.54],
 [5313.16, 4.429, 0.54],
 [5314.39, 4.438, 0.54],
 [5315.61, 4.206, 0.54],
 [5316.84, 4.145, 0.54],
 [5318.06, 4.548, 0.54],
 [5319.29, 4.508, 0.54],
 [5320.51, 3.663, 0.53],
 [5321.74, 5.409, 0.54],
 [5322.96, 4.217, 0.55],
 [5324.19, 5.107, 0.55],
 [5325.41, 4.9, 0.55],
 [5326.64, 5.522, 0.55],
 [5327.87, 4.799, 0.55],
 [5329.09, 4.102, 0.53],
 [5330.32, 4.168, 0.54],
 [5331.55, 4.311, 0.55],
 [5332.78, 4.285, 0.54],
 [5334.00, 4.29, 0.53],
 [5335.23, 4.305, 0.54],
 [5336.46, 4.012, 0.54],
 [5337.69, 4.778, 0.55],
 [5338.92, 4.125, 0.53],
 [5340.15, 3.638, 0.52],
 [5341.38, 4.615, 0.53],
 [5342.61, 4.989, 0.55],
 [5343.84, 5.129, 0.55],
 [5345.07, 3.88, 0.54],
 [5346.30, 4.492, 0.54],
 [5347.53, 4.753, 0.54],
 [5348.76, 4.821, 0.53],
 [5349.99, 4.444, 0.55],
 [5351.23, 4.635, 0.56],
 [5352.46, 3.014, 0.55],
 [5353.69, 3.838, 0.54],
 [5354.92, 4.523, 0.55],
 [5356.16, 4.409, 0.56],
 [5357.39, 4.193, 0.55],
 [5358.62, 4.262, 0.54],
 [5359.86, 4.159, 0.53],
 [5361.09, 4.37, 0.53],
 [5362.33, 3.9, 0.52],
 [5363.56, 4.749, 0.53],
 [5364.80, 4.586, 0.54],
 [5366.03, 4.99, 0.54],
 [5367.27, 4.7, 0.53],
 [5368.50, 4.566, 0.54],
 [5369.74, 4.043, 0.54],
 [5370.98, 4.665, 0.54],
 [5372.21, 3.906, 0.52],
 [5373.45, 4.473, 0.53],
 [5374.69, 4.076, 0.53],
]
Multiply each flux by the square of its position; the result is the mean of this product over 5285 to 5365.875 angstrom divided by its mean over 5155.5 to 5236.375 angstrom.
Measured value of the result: 1.1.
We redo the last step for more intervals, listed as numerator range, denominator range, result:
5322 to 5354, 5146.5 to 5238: 1.08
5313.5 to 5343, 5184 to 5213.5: 1.04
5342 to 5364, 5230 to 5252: 1.08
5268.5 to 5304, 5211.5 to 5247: 1.03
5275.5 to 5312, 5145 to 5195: 1.03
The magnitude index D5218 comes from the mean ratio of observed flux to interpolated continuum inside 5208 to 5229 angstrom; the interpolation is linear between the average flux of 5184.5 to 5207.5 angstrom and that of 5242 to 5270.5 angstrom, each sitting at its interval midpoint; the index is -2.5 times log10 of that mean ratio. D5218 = 0.069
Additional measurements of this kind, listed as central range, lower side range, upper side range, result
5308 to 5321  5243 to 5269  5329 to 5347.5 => -0.005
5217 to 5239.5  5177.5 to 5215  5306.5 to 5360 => 0.063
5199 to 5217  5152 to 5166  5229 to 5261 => -0.007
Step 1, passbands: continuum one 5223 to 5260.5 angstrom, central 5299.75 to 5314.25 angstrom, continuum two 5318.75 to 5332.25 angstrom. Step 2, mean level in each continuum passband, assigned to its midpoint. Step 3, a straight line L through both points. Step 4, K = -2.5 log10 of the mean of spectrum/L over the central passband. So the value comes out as -0.02 mag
